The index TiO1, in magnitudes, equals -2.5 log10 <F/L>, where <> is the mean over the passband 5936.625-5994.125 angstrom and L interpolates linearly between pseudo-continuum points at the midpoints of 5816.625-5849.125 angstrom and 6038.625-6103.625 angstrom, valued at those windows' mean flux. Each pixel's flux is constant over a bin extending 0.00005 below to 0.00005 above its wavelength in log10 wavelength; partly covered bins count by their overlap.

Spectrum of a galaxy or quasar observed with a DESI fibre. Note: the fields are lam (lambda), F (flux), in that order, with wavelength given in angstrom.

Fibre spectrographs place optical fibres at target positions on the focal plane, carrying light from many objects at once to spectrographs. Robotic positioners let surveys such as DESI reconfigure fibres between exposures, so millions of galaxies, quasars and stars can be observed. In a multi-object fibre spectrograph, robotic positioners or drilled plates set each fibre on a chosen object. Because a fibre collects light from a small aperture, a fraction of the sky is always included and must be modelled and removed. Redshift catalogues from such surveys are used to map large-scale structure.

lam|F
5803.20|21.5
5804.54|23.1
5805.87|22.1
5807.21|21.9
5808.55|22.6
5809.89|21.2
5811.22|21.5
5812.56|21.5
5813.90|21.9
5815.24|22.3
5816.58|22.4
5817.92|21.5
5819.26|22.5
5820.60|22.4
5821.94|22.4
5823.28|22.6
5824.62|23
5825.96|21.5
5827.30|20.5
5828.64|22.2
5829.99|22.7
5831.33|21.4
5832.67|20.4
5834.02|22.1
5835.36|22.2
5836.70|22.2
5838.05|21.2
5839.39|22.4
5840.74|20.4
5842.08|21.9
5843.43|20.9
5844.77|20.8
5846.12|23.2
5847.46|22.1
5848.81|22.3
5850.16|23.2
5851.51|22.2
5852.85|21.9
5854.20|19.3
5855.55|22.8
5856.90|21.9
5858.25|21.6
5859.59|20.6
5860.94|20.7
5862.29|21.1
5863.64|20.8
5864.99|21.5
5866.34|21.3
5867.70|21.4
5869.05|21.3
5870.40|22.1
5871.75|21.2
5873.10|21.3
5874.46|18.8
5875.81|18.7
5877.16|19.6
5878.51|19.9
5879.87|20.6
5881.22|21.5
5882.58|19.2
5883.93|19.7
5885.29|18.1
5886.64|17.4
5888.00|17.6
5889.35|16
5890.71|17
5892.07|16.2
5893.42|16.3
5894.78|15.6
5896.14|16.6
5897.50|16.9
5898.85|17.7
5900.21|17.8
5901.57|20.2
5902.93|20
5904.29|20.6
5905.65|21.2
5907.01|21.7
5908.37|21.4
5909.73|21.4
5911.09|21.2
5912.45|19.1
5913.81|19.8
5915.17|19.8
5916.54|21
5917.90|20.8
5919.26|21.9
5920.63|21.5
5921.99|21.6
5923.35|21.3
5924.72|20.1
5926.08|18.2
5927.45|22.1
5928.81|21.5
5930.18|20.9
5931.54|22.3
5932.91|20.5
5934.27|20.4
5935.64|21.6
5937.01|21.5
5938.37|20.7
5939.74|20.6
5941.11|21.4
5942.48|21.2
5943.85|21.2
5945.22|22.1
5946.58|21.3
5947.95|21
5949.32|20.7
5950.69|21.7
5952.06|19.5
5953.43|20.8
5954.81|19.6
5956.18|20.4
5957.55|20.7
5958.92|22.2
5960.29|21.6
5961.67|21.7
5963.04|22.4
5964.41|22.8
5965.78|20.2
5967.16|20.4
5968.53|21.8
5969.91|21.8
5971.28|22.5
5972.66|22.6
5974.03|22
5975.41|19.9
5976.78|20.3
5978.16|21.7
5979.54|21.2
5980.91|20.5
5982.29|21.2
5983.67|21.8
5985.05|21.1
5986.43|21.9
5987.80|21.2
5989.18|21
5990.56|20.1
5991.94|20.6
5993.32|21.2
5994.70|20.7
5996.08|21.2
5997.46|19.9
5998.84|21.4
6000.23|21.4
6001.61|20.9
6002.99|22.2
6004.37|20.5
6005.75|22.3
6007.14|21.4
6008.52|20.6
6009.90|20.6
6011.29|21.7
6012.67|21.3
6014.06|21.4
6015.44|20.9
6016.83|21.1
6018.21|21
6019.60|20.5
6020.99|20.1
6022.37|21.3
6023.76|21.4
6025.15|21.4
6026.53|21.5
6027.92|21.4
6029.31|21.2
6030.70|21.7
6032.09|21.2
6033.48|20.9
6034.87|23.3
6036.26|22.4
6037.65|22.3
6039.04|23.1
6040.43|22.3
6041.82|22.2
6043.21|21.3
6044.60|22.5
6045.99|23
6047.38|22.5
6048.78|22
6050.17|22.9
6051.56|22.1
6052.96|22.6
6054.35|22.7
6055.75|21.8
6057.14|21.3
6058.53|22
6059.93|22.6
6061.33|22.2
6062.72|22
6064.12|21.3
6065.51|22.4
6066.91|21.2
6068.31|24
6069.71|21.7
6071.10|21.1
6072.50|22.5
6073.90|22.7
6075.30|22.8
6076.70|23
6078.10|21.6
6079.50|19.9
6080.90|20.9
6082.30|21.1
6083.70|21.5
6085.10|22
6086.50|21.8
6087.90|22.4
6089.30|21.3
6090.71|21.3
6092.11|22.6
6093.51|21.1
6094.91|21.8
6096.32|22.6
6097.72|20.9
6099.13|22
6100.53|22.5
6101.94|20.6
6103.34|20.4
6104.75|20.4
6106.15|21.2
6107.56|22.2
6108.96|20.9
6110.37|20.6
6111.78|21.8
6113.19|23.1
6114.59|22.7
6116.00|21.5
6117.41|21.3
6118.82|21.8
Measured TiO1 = 0.04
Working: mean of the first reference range 21.9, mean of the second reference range 22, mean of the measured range 21.2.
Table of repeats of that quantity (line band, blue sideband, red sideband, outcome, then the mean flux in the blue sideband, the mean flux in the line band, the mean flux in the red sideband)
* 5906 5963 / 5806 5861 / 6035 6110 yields 0.044 mag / 21.8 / 21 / 21.9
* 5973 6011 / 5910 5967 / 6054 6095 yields 0.013 mag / 21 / 21.1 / 21.9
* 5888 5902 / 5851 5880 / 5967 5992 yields 0.230 mag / 20.9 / 17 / 21.3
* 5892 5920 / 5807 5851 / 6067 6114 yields 0.126 mag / 21.9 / 19.5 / 21.7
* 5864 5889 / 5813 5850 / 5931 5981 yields 0.086 mag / 21.9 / 20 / 21.2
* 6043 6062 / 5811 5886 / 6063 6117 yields -0.030 mag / 21.4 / 22.3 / 21.7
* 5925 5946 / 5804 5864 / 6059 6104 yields 0.037 mag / 21.8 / 21.1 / 21.8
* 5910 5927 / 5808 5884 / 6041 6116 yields 0.053 mag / 21.5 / 20.6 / 21.9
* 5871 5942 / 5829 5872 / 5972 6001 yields 0.083 mag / 21.6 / 19.8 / 21.1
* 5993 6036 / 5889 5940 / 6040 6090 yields 0.005 mag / 19.9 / 21.2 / 22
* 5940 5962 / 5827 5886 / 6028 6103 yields 0.025 mag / 21.2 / 21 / 22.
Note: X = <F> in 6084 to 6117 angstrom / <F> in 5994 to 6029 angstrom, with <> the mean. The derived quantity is 1.02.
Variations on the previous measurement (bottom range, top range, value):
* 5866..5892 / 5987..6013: 1.08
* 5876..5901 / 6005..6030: 1.18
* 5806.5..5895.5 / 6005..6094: 1.04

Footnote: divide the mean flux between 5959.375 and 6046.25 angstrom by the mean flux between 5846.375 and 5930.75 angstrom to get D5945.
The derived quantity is 1.06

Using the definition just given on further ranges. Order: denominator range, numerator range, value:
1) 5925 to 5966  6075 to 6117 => 1.02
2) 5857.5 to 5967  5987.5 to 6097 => 1.07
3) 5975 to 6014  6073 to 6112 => 1.02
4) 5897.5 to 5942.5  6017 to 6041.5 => 1.05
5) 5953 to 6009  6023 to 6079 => 1.04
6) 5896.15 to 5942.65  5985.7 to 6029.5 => 1.03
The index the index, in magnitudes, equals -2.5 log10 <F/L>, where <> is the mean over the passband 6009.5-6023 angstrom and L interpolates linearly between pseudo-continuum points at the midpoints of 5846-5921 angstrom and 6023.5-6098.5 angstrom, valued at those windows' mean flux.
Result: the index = 0.02 mag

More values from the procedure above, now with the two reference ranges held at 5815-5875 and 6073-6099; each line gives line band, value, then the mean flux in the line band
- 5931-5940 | 0.03 mag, 21.1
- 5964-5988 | 0.02 mag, 21.4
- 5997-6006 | 0.03 mag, 21.2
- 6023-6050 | -0.01 mag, 22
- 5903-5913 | 0.04 mag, 20.9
